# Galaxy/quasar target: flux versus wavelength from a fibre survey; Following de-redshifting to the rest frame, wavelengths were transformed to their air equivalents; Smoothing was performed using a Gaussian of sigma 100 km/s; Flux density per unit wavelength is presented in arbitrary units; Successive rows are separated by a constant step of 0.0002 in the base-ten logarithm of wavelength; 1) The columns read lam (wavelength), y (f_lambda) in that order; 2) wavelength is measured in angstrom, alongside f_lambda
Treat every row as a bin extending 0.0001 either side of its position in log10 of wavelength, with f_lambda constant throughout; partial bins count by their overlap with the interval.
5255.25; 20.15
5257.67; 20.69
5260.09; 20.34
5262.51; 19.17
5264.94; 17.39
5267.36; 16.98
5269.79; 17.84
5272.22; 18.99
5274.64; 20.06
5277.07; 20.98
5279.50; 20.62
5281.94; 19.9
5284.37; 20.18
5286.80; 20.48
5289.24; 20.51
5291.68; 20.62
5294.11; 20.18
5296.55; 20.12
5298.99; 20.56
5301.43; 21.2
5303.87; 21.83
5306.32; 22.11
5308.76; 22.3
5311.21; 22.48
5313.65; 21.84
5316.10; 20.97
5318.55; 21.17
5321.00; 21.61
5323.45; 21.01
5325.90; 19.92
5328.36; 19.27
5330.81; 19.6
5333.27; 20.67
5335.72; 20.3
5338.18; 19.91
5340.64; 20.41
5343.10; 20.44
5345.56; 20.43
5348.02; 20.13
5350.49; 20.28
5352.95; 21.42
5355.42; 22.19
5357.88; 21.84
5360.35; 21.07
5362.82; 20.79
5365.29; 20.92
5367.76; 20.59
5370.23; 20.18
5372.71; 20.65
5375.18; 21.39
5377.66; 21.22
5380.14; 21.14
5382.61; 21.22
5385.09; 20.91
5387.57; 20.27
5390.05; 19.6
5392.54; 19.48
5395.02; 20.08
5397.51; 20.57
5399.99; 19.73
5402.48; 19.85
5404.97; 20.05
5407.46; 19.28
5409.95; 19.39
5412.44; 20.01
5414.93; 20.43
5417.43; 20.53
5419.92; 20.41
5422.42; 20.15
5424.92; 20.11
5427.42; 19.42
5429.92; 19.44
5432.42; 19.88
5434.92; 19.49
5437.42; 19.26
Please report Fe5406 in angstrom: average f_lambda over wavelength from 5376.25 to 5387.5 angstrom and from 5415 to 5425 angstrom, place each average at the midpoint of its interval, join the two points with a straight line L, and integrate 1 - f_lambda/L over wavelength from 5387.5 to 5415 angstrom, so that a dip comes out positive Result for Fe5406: 1.1 angstrom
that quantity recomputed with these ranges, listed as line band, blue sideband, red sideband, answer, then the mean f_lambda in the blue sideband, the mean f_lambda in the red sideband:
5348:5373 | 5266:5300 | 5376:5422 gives -1.06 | 19.8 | 20.2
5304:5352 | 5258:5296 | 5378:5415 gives -2.28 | 19.7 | 20.2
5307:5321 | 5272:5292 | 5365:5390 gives -0.88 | 20.3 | 20.8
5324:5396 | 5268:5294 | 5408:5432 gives -2.19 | 20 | 20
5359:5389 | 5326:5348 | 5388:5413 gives -1.38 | 20.1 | 19.8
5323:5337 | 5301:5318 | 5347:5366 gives 0.93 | 21.8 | 21.1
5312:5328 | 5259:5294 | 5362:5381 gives -0.68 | 19.6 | 20.9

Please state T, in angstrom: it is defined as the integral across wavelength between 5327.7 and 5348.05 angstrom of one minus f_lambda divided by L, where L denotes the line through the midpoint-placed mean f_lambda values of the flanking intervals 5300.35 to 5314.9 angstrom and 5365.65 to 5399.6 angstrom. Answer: 1.2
